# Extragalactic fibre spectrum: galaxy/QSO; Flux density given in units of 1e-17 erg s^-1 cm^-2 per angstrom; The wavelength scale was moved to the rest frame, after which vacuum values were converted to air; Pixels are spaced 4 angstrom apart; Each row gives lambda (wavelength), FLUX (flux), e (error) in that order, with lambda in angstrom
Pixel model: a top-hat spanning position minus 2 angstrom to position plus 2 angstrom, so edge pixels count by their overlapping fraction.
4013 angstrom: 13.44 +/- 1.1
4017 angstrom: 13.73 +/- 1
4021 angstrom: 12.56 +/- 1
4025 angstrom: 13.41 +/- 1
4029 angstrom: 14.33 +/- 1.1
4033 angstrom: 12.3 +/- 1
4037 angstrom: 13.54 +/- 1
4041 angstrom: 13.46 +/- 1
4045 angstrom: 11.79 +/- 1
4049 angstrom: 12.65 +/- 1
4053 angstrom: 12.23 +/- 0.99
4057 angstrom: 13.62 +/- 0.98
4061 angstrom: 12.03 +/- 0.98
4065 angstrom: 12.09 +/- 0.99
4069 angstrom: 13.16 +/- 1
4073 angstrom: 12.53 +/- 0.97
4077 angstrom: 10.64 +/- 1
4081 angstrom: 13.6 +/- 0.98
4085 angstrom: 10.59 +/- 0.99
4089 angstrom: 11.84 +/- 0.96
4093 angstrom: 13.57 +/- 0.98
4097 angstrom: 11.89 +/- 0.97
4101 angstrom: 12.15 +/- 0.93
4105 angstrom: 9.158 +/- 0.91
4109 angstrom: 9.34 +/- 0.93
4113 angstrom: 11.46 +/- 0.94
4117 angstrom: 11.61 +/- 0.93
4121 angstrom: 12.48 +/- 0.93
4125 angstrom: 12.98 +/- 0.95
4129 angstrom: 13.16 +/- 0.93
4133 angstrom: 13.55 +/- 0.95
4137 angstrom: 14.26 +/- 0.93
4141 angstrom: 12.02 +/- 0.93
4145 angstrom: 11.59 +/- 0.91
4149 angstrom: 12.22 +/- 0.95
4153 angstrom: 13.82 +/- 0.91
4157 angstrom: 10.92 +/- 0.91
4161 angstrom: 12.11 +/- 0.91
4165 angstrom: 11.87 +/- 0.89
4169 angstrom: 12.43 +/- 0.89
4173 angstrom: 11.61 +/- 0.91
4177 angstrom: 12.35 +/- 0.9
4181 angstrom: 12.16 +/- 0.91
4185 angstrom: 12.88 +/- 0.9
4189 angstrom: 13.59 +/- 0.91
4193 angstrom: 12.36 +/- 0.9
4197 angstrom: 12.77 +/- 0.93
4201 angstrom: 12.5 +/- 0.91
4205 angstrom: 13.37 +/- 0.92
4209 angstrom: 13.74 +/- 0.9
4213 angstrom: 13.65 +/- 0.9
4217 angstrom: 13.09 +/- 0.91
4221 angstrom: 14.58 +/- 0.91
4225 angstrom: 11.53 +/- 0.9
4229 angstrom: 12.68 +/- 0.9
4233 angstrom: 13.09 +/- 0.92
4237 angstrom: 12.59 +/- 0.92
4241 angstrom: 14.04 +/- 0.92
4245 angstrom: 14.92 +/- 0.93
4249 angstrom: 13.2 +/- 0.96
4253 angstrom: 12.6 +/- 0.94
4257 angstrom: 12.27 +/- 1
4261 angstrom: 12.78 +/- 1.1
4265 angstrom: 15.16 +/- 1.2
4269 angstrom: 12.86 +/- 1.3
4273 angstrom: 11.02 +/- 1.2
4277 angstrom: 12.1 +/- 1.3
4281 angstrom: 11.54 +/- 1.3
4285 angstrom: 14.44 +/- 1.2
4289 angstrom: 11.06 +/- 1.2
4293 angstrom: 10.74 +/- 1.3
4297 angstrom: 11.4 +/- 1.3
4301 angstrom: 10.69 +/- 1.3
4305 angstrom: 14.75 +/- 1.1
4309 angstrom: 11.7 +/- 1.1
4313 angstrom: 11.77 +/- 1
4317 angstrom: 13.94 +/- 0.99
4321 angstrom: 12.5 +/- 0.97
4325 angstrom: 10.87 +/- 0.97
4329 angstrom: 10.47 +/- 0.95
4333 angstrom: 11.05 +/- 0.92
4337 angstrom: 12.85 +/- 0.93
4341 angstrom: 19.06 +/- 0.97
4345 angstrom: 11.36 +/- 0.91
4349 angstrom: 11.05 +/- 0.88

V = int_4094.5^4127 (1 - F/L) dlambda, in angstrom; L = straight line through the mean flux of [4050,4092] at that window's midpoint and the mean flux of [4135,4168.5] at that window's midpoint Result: 2.4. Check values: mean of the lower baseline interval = 12.3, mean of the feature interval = 11.4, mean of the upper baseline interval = 12.4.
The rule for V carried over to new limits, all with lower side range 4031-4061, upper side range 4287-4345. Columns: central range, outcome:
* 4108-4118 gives 1.4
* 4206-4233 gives -1.6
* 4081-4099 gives 0.7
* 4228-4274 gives -2.7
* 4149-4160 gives 0.2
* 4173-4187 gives 0.2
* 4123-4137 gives -0.8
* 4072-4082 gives 0.5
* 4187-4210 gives -1.0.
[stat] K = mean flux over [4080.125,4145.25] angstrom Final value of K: 12.1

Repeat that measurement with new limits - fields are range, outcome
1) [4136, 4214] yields 12.6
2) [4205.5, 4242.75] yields 13.2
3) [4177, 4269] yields 13.1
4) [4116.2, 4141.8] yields 13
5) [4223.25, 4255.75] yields 13.1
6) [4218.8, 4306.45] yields 12.7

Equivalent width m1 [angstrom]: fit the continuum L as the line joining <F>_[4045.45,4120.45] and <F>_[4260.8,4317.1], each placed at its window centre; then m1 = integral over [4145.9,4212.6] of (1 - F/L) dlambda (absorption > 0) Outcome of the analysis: -2.5 angstrom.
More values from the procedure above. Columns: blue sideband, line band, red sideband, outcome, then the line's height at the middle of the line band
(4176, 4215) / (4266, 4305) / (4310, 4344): 2.5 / 12.8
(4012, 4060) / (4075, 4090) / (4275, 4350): 1.5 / 12.9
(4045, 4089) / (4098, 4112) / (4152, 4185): 2.1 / 12.2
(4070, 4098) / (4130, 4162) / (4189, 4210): 0.0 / 12.6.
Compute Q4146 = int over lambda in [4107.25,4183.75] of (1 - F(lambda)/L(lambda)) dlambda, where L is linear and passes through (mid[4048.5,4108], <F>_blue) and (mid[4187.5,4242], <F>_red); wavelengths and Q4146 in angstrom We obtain 2.1 angstrom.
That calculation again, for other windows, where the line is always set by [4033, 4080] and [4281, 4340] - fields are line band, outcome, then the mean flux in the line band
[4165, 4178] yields 0.29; 12.1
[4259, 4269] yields -1.27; 13.7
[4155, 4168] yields 0.70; 11.7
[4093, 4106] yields 0.90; 11.6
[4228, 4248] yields -2.05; 13.5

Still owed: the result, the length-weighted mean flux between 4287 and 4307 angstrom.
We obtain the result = 11.7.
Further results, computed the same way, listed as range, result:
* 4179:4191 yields 12.9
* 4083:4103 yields 12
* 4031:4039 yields 12.9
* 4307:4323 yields 12.5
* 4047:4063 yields 12.6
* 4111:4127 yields 12.1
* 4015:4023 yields 13.1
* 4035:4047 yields 12.9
